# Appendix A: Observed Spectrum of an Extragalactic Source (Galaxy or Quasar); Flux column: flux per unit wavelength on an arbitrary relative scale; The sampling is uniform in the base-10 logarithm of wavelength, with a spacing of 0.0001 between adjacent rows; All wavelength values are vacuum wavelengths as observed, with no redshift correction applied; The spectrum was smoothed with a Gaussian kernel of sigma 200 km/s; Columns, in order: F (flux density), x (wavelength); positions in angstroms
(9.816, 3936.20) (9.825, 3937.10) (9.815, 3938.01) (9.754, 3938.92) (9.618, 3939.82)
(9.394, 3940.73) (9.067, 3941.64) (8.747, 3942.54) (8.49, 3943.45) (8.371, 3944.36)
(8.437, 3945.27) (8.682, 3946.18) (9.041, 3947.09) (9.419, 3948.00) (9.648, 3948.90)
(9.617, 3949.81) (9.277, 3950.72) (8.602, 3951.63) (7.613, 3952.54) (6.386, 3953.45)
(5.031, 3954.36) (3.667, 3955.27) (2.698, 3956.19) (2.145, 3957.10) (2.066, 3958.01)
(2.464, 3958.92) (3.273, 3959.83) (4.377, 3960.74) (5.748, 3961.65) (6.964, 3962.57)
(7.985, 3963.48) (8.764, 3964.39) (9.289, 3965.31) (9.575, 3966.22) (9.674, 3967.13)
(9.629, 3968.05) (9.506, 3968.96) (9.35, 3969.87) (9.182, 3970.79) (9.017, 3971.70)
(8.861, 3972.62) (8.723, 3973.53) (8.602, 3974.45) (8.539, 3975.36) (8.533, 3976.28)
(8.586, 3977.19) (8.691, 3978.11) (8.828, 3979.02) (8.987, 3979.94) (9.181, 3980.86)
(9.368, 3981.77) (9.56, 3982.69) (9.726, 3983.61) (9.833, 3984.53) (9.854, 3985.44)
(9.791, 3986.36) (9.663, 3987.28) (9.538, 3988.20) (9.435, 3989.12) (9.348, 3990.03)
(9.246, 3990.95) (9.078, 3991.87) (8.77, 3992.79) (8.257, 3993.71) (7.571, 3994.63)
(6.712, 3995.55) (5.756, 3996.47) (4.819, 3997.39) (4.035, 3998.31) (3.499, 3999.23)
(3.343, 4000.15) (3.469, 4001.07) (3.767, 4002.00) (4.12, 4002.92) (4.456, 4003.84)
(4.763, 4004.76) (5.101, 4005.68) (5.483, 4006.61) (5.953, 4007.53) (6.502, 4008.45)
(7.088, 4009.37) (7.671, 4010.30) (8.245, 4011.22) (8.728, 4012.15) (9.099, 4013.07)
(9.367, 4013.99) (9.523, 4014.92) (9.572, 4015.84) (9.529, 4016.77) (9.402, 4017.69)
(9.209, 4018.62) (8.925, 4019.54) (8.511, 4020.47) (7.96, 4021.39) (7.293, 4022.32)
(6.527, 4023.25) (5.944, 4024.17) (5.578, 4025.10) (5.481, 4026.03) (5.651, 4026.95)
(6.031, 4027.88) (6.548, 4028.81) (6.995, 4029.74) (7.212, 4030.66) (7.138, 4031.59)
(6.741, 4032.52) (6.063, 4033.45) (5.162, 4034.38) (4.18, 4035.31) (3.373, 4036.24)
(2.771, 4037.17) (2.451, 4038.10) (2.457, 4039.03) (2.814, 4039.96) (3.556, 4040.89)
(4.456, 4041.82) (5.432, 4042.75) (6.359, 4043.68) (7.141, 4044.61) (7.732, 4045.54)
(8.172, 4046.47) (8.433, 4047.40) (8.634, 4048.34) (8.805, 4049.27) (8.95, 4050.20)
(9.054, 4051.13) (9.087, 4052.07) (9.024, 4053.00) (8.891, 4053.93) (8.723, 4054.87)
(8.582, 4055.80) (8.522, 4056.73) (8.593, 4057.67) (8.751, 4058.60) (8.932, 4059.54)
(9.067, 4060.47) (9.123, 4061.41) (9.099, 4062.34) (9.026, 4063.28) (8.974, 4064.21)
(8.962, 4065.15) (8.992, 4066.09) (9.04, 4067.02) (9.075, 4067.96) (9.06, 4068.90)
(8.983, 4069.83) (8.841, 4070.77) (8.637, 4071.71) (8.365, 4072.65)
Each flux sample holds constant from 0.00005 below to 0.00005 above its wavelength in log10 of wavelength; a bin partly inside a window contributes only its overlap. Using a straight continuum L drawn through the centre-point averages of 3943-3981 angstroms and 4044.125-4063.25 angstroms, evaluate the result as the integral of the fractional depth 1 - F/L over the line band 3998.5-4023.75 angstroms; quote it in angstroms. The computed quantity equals 4.0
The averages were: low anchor 7.64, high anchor 8.67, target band 6.9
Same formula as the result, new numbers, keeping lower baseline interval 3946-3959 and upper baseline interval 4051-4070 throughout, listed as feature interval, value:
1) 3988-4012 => 3.68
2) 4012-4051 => 6.98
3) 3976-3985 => -2.55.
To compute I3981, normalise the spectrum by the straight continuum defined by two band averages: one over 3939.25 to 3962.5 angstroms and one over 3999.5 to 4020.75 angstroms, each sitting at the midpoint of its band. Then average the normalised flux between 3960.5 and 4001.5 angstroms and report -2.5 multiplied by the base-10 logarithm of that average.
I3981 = -0.179 mag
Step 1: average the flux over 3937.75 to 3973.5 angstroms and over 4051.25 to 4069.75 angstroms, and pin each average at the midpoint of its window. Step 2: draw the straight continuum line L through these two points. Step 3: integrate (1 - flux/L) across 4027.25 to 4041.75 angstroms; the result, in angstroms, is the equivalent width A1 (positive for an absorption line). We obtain 6.24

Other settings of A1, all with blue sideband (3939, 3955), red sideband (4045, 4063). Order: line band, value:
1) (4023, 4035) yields 3.4 angstroms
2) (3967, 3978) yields -0.5 angstroms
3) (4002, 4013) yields 3.1 angstroms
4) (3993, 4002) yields 3.5 angstroms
